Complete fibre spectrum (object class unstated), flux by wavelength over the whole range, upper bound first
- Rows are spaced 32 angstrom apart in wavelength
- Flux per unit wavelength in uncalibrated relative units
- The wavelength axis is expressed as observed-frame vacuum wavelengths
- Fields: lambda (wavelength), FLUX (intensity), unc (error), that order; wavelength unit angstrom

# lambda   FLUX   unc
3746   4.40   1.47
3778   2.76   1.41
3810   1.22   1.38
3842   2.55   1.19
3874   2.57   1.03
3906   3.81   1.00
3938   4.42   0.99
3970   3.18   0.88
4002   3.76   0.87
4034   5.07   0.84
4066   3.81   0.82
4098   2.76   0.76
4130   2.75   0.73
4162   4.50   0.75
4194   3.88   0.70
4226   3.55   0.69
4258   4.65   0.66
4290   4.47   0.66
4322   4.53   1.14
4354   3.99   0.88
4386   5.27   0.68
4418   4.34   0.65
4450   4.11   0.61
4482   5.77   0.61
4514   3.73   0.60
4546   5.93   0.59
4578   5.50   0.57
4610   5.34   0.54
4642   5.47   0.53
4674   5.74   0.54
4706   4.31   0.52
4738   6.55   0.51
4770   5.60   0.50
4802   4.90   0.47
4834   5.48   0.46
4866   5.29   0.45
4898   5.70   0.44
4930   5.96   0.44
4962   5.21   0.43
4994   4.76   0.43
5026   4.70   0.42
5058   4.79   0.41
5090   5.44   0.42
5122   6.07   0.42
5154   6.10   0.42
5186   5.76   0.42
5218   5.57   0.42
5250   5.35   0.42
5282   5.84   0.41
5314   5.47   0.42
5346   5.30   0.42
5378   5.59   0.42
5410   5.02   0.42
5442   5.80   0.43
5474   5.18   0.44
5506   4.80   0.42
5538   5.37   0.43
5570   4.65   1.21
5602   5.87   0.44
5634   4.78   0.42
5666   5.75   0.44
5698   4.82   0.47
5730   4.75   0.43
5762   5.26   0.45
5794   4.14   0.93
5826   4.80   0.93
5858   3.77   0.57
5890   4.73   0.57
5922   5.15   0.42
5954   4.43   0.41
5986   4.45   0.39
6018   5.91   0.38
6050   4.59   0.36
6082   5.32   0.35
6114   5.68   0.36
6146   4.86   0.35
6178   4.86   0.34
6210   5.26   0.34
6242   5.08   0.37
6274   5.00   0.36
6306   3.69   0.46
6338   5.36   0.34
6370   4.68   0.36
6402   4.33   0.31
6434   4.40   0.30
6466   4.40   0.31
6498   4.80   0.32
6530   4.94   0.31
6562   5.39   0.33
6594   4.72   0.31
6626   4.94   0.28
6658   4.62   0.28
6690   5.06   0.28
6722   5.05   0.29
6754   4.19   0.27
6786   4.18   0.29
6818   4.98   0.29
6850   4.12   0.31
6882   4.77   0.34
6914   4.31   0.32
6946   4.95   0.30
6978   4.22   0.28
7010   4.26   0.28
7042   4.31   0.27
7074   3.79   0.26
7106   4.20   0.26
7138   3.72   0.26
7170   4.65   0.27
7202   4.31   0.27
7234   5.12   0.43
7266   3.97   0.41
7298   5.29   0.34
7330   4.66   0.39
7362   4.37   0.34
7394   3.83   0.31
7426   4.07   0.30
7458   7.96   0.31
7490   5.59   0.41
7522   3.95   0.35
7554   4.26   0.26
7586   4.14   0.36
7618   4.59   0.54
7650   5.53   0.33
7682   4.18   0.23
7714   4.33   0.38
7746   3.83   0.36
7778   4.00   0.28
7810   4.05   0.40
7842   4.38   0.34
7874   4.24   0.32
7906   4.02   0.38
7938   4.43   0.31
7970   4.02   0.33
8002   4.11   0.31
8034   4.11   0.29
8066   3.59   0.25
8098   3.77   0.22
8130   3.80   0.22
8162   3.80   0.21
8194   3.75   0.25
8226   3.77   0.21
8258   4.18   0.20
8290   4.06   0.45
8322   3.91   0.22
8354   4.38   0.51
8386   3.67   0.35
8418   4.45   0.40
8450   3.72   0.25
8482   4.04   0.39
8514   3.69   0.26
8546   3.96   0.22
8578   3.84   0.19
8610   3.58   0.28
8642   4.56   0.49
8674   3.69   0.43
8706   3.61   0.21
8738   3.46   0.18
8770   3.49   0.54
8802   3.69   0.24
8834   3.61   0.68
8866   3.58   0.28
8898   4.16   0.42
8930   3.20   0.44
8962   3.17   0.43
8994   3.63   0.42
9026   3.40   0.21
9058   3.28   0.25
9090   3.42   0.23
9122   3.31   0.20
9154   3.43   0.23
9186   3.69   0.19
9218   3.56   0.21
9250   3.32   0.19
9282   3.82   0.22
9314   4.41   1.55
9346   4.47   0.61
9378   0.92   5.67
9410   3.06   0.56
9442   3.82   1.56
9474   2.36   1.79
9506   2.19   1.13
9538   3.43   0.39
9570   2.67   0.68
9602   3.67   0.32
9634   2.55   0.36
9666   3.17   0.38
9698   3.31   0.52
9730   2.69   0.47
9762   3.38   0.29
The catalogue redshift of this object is 0.14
